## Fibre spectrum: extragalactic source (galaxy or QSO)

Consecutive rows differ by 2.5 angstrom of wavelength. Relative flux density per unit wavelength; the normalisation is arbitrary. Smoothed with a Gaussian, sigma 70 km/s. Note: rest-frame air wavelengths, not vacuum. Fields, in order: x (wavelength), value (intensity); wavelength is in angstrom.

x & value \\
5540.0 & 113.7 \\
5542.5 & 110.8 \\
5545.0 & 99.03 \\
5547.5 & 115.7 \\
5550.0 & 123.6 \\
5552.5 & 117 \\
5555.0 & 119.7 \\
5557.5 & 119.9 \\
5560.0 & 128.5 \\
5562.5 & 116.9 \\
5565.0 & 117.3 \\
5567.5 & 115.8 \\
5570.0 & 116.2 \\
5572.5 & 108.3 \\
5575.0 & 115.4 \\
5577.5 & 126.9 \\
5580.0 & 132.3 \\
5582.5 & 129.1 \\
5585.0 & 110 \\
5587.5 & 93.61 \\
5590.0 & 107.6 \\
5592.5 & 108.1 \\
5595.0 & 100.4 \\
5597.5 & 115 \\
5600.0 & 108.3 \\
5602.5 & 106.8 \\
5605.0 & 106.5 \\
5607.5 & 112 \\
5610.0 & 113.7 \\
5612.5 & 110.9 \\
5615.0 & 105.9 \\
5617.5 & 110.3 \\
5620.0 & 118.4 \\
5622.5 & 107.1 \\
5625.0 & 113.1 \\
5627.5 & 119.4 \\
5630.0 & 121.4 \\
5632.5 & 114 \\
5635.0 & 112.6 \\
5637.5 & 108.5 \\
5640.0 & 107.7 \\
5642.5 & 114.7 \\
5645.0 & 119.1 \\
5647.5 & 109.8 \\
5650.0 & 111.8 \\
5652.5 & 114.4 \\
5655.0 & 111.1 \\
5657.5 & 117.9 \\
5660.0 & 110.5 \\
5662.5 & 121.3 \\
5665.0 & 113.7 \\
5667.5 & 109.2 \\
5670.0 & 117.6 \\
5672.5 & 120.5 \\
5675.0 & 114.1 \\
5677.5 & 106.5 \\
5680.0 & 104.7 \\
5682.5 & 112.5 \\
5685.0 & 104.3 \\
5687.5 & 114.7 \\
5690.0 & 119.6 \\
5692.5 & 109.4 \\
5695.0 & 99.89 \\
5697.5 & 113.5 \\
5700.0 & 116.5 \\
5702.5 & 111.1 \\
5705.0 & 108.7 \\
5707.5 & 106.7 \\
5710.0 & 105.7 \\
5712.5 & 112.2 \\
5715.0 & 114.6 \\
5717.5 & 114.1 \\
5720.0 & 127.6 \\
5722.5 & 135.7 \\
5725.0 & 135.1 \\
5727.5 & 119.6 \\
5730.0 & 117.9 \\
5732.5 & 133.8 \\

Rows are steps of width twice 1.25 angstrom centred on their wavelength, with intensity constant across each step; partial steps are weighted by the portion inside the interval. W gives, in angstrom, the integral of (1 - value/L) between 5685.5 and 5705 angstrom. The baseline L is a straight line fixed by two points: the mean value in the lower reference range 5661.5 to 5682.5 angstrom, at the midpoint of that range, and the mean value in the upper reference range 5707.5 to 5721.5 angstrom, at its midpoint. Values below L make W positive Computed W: 0.4 angstrom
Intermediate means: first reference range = 113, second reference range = 114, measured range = 112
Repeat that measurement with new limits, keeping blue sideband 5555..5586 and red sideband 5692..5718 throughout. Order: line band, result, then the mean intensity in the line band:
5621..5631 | 0.05 angstrom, 115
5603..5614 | 0.63 angstrom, 110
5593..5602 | 0.77 angstrom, 108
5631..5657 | 0.43 angstrom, 113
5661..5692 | -0.26 angstrom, 113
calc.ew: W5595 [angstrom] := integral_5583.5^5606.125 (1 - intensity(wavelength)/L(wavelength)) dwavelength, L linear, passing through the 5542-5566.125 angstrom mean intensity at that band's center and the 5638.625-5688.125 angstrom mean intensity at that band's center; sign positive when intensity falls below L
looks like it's 1.75 angstrom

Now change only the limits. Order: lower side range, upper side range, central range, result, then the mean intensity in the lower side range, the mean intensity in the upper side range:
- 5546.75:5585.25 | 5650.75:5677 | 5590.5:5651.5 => 2.9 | 120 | 115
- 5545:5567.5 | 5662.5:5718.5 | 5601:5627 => 1.1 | 118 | 112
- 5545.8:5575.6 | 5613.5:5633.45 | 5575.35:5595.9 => 0.4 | 118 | 114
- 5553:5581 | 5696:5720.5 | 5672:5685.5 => 0.4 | 120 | 112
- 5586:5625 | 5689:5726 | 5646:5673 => -0.5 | 108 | 115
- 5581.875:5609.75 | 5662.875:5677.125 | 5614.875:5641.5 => -0.4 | 109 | 115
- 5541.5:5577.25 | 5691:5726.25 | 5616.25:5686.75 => 1.5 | 116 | 115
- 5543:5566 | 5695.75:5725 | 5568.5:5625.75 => 2.4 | 117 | 116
